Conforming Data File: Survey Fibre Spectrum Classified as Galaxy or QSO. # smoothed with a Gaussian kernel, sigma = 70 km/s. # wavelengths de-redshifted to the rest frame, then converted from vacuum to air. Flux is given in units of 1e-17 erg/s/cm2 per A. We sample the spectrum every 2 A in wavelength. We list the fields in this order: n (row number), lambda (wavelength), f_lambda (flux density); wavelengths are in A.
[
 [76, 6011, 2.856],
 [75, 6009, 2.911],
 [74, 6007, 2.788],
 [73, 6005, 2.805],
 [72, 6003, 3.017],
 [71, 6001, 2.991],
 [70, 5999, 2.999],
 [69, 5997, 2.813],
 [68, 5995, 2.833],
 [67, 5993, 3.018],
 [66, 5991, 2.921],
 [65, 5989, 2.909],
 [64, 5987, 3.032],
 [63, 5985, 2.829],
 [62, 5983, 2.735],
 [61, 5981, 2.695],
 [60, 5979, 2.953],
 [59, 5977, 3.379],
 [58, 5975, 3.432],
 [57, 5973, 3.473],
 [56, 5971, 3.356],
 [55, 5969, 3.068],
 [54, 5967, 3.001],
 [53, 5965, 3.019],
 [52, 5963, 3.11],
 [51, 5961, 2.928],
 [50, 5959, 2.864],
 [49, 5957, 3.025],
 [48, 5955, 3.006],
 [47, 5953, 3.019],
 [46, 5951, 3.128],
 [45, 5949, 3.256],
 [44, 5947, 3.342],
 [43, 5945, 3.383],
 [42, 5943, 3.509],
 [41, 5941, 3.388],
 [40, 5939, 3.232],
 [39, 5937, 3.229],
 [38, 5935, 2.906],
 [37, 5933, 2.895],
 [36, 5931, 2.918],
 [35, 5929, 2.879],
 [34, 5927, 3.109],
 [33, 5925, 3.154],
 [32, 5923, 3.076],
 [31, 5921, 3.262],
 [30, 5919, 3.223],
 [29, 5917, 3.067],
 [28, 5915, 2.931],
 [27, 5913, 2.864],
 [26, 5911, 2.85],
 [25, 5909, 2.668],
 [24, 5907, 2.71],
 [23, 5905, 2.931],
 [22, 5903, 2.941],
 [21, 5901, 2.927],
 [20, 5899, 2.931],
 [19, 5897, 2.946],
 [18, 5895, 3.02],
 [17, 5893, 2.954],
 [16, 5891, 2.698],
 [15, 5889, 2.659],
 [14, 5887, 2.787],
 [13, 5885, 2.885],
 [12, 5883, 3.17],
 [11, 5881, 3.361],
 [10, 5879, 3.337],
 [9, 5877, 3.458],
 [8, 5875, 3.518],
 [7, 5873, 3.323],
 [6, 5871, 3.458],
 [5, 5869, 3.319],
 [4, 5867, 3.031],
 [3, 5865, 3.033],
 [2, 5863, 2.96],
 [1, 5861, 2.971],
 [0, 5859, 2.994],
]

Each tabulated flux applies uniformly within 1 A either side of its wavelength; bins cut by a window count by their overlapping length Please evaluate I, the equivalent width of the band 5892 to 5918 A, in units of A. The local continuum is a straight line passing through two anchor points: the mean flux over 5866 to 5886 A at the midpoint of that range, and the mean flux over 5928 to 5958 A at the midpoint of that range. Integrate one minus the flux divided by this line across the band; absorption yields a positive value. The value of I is 2.58 A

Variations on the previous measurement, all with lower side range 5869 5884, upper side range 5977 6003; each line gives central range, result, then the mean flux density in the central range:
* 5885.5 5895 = 1.46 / 2.81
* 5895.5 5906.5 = 1.16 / 2.93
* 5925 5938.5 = 0.60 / 3.01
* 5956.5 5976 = -0.77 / 3.13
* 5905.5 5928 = 1.53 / 2.99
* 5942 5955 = -0.71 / 3.25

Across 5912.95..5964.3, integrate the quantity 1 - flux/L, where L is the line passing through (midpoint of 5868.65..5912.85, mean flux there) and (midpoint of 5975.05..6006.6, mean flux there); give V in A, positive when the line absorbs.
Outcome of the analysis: -2.1 A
